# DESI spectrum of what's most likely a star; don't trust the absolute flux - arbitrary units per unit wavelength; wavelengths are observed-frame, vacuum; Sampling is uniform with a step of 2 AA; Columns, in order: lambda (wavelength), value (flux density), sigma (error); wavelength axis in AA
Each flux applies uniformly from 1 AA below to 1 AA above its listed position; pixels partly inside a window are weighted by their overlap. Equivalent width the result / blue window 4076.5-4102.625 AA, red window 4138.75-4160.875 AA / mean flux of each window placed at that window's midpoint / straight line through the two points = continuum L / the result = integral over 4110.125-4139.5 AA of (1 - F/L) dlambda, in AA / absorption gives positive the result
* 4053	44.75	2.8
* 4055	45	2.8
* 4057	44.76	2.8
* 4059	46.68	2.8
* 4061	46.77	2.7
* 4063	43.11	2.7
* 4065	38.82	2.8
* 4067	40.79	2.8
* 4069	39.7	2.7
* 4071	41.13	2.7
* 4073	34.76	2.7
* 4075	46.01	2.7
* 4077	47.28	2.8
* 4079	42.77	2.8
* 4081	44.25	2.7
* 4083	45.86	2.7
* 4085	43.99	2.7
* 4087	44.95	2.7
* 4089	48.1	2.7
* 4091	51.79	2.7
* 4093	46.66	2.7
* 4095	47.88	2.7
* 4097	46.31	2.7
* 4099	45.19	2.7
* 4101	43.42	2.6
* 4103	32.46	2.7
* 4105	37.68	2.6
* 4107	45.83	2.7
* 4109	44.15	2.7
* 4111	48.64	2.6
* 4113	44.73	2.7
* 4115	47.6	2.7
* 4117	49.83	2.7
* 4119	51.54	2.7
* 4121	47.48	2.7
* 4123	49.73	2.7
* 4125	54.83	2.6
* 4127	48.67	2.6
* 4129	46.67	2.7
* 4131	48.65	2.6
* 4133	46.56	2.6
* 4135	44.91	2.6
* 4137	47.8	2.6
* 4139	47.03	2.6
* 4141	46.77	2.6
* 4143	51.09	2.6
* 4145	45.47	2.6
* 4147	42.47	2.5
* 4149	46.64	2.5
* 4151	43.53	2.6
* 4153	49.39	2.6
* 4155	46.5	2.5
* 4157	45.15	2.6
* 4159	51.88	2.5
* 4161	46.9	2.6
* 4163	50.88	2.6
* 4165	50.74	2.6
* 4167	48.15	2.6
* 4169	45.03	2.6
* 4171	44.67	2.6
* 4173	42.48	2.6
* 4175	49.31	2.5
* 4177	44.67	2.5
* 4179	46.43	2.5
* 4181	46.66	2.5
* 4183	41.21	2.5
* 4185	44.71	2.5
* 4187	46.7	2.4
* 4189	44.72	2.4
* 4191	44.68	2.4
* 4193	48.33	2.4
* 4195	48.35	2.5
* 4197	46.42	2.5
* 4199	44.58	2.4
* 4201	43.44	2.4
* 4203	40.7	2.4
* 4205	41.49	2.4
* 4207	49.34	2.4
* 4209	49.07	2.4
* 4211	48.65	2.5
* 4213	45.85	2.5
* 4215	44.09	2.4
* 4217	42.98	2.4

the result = -1.23 AA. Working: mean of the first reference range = 45.7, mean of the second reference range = 46.9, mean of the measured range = 48.3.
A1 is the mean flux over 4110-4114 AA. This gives 46.7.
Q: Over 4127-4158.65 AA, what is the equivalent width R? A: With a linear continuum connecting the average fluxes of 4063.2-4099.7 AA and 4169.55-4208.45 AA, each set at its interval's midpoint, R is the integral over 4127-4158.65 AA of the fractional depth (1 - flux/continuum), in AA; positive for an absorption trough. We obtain -1.4 AA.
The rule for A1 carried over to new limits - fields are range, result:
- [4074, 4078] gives 46.6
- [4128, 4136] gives 46.7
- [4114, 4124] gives 49.2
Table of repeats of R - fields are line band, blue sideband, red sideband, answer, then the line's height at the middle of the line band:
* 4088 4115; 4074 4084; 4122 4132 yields 1.3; 47.3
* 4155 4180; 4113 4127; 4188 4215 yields 0.1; 47.4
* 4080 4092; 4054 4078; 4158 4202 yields -0.8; 43.5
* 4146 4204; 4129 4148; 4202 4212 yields 0.3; 46.3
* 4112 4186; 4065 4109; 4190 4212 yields -3.9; 44.8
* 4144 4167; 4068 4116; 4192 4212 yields -1.0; 45.3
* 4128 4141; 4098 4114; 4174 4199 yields -0.9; 43.9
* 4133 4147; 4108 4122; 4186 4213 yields 0.1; 47.2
